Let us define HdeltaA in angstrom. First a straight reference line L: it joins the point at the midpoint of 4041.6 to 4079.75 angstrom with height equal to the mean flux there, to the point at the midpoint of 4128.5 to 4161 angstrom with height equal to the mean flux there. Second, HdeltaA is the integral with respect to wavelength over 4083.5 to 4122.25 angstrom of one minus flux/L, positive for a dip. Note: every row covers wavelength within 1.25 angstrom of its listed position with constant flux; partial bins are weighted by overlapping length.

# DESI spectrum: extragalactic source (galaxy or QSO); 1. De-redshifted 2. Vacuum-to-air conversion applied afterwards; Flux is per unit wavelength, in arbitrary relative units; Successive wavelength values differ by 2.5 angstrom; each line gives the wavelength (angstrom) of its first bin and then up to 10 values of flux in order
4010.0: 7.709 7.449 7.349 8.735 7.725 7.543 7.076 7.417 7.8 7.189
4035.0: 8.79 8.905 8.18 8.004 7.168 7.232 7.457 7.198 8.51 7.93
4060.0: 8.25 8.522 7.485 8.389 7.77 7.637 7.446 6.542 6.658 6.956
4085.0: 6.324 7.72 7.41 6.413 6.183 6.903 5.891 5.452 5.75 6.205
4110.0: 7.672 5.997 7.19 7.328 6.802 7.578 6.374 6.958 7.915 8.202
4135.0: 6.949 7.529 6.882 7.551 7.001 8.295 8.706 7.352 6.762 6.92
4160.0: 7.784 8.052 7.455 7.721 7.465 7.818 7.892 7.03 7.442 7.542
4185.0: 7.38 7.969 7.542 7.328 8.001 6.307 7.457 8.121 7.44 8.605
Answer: 4.86 angstrom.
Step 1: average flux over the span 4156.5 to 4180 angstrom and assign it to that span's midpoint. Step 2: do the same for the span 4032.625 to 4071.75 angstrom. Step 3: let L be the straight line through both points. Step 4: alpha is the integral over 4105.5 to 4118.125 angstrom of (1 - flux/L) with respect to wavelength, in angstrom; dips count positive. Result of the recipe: 1.58 angstrom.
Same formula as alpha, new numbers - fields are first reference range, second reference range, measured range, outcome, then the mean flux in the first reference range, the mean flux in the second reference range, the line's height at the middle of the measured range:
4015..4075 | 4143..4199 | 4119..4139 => 0.9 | 7.85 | 7.53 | 7.64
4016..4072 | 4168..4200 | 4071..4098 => 2.9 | 7.87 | 7.48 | 7.76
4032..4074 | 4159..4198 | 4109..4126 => 1.7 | 7.93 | 7.57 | 7.74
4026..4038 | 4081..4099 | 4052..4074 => -1.9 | 7.95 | 6.83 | 7.35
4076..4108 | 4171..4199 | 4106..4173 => -3.2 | 6.51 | 7.48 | 7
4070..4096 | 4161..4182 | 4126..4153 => -0.7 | 6.98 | 7.61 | 7.38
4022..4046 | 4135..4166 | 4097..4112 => 2.7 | 7.82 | 7.5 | 7.63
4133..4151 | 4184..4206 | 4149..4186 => 0.0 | 7.57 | 7.51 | 7.54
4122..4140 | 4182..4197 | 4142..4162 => -0.4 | 7.32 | 7.57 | 7.41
